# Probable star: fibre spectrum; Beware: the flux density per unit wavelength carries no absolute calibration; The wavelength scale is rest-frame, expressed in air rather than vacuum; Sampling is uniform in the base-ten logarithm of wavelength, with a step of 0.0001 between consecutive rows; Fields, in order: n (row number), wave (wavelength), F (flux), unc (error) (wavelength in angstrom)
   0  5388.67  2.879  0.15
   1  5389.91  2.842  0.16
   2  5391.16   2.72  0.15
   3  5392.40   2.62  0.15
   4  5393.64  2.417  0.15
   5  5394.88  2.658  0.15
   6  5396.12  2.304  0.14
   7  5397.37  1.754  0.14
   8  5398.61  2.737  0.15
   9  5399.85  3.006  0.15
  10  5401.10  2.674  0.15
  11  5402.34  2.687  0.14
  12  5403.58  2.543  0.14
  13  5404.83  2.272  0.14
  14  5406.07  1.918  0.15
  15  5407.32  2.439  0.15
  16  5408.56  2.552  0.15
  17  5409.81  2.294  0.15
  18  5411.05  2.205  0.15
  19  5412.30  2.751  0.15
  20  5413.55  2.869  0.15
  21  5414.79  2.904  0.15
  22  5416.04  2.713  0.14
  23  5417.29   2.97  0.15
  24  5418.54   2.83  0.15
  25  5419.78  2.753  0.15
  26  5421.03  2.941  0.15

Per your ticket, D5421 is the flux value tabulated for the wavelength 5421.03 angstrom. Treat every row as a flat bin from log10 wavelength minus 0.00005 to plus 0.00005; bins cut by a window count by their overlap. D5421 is 2.941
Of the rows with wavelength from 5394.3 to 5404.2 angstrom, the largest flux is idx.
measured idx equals 3.006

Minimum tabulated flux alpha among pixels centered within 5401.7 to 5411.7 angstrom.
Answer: 1.918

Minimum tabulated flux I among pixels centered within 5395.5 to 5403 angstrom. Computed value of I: 1.754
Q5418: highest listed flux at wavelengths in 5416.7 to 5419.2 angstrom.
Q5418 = 2.97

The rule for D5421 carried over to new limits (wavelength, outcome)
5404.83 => 2.272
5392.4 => 2.62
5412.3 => 2.751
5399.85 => 3.006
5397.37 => 1.754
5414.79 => 2.904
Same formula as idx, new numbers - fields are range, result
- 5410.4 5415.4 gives 2.904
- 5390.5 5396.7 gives 2.72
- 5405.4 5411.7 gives 2.552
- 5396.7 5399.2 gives 2.737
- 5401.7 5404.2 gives 2.687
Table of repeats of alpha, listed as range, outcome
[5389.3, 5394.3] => 2.417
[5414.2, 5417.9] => 2.713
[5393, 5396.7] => 2.304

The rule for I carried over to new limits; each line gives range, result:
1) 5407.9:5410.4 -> 2.294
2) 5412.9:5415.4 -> 2.869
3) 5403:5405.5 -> 2.272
